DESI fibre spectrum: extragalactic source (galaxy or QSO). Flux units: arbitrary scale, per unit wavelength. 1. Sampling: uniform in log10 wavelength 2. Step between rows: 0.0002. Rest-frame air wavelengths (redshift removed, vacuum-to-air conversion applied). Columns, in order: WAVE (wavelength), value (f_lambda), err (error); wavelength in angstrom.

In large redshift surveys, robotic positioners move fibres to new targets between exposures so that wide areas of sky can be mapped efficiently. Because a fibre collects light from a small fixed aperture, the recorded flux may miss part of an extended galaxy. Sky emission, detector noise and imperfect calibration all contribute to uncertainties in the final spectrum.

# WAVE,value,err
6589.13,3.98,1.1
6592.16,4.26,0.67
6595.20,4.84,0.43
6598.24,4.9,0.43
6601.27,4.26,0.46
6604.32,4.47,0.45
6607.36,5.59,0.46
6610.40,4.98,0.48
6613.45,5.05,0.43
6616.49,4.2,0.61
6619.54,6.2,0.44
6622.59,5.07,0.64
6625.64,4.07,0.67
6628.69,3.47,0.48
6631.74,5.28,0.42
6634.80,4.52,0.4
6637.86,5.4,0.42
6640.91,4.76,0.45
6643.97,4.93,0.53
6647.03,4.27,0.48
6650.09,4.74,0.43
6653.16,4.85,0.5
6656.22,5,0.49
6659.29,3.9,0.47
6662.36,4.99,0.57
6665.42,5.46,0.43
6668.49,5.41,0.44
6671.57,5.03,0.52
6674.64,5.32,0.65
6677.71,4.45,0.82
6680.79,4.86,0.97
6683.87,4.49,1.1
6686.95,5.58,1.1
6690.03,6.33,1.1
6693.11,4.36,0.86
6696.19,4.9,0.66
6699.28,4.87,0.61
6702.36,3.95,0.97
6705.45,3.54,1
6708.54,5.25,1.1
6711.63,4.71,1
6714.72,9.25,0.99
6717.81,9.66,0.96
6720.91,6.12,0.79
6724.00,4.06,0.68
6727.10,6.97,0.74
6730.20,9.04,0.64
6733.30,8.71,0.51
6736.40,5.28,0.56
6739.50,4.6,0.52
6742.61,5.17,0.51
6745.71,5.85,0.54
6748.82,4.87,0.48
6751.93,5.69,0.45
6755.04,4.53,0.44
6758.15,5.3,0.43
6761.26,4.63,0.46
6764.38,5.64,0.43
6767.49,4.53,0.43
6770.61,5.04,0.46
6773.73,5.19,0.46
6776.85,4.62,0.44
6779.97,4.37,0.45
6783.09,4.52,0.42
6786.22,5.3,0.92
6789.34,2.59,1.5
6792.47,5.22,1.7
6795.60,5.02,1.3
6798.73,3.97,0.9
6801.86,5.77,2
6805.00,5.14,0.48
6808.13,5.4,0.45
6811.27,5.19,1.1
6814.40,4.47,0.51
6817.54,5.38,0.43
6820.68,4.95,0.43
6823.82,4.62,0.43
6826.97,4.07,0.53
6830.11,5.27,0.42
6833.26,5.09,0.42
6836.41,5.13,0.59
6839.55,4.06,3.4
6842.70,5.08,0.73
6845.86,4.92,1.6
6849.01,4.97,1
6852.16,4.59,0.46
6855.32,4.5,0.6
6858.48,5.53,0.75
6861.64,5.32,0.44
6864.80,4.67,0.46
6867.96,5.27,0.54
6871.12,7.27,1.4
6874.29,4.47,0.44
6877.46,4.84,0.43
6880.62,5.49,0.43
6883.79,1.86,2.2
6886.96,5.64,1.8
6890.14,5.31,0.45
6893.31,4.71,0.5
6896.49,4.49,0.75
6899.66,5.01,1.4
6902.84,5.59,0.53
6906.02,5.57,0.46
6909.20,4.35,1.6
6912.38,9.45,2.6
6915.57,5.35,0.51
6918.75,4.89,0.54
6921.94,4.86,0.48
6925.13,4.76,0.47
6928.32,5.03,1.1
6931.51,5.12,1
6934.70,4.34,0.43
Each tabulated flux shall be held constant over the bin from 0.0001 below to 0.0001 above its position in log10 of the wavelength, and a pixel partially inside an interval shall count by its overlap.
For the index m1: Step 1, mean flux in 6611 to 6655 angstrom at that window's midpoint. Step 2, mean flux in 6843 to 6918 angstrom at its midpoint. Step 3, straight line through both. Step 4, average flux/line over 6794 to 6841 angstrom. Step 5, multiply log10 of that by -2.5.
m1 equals 0.037 mag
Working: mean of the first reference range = 4.78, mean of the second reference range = 5.18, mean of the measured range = 4.9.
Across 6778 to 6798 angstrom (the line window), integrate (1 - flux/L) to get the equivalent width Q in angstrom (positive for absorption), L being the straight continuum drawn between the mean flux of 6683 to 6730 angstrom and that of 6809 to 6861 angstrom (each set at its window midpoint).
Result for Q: 2.7 angstrom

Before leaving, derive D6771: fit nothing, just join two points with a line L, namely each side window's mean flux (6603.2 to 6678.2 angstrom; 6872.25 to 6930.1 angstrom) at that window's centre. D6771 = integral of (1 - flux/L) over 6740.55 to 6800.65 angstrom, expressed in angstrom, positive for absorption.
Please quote 1.7 angstrom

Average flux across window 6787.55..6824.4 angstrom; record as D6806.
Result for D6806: 4.82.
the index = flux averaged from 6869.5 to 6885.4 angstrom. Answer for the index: 4.79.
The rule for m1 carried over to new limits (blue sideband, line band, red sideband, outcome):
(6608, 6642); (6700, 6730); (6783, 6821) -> -0.24 mag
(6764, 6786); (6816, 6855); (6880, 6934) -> 0.03 mag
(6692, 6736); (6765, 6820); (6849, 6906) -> 0.15 mag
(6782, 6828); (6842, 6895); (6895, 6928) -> 0.04 mag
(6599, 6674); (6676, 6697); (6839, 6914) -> -0.02 mag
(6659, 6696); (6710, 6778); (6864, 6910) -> -0.17 mag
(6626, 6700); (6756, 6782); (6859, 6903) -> 0.01 mag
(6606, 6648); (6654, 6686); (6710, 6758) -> 0.11 mag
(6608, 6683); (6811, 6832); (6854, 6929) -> 0.06 mag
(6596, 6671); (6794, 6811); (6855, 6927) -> 0.00 mag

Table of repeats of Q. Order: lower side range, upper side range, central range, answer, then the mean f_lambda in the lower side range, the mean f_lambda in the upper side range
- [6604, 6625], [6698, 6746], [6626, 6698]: 8.5 angstrom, 5.07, 6.08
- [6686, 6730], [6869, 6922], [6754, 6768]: 1.7 angstrom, 5.79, 5.26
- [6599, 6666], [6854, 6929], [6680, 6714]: -0.2 angstrom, 4.79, 5.18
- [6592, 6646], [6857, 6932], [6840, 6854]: 0.9 angstrom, 4.8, 5.2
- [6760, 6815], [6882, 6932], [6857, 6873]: -1.8 angstrom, 4.82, 5.13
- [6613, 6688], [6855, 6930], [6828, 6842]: 0.7 angstrom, 4.84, 5.19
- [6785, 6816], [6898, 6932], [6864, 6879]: -0.4 angstrom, 4.8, 5.46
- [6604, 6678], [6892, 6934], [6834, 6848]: 1.0 angstrom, 4.87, 5.3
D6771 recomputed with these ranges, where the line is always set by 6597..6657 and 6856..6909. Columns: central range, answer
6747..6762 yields -0.4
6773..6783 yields 0.6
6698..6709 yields 1.3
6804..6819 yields -0.4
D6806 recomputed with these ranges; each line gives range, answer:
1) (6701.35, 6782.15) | 5.64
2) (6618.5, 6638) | 4.79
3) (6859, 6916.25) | 5.26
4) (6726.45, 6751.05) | 6.27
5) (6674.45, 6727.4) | 5.45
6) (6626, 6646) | 4.68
